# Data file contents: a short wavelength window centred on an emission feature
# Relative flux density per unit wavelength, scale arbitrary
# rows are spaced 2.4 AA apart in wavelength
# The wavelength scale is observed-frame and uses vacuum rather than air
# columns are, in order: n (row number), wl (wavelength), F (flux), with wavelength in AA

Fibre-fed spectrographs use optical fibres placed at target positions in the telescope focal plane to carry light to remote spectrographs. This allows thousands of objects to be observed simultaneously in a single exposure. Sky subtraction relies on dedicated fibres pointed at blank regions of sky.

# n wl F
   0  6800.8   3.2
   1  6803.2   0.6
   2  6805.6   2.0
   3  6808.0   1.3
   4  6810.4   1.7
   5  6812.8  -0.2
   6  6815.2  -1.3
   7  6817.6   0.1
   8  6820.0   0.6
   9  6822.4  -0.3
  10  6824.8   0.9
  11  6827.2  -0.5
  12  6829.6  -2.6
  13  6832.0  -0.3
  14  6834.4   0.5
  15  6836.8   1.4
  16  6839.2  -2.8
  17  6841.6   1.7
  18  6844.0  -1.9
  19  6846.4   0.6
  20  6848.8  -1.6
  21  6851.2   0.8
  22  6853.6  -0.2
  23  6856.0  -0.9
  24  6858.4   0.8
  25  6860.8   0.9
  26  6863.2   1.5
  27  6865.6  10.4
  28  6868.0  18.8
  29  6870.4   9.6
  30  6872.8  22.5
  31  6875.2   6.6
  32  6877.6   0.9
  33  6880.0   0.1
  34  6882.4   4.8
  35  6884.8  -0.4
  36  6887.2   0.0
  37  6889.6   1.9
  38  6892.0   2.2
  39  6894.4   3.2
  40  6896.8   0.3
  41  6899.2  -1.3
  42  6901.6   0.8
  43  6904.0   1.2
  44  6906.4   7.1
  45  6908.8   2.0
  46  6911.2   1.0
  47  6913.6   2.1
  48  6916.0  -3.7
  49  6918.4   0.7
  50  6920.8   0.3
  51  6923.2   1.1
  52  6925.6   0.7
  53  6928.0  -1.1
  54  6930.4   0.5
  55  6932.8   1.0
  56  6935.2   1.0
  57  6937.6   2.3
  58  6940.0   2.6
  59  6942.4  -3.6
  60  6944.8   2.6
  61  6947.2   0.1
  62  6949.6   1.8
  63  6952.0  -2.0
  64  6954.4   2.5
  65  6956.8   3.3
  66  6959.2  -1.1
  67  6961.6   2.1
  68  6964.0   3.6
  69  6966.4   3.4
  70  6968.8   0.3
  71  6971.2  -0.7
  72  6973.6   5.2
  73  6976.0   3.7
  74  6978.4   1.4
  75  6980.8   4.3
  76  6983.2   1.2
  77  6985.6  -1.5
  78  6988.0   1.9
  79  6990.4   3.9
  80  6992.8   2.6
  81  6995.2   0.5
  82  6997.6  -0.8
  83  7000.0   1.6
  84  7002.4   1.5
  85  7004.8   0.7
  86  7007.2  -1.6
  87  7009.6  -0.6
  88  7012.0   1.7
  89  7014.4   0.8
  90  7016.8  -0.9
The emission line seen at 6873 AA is [O II] 3727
